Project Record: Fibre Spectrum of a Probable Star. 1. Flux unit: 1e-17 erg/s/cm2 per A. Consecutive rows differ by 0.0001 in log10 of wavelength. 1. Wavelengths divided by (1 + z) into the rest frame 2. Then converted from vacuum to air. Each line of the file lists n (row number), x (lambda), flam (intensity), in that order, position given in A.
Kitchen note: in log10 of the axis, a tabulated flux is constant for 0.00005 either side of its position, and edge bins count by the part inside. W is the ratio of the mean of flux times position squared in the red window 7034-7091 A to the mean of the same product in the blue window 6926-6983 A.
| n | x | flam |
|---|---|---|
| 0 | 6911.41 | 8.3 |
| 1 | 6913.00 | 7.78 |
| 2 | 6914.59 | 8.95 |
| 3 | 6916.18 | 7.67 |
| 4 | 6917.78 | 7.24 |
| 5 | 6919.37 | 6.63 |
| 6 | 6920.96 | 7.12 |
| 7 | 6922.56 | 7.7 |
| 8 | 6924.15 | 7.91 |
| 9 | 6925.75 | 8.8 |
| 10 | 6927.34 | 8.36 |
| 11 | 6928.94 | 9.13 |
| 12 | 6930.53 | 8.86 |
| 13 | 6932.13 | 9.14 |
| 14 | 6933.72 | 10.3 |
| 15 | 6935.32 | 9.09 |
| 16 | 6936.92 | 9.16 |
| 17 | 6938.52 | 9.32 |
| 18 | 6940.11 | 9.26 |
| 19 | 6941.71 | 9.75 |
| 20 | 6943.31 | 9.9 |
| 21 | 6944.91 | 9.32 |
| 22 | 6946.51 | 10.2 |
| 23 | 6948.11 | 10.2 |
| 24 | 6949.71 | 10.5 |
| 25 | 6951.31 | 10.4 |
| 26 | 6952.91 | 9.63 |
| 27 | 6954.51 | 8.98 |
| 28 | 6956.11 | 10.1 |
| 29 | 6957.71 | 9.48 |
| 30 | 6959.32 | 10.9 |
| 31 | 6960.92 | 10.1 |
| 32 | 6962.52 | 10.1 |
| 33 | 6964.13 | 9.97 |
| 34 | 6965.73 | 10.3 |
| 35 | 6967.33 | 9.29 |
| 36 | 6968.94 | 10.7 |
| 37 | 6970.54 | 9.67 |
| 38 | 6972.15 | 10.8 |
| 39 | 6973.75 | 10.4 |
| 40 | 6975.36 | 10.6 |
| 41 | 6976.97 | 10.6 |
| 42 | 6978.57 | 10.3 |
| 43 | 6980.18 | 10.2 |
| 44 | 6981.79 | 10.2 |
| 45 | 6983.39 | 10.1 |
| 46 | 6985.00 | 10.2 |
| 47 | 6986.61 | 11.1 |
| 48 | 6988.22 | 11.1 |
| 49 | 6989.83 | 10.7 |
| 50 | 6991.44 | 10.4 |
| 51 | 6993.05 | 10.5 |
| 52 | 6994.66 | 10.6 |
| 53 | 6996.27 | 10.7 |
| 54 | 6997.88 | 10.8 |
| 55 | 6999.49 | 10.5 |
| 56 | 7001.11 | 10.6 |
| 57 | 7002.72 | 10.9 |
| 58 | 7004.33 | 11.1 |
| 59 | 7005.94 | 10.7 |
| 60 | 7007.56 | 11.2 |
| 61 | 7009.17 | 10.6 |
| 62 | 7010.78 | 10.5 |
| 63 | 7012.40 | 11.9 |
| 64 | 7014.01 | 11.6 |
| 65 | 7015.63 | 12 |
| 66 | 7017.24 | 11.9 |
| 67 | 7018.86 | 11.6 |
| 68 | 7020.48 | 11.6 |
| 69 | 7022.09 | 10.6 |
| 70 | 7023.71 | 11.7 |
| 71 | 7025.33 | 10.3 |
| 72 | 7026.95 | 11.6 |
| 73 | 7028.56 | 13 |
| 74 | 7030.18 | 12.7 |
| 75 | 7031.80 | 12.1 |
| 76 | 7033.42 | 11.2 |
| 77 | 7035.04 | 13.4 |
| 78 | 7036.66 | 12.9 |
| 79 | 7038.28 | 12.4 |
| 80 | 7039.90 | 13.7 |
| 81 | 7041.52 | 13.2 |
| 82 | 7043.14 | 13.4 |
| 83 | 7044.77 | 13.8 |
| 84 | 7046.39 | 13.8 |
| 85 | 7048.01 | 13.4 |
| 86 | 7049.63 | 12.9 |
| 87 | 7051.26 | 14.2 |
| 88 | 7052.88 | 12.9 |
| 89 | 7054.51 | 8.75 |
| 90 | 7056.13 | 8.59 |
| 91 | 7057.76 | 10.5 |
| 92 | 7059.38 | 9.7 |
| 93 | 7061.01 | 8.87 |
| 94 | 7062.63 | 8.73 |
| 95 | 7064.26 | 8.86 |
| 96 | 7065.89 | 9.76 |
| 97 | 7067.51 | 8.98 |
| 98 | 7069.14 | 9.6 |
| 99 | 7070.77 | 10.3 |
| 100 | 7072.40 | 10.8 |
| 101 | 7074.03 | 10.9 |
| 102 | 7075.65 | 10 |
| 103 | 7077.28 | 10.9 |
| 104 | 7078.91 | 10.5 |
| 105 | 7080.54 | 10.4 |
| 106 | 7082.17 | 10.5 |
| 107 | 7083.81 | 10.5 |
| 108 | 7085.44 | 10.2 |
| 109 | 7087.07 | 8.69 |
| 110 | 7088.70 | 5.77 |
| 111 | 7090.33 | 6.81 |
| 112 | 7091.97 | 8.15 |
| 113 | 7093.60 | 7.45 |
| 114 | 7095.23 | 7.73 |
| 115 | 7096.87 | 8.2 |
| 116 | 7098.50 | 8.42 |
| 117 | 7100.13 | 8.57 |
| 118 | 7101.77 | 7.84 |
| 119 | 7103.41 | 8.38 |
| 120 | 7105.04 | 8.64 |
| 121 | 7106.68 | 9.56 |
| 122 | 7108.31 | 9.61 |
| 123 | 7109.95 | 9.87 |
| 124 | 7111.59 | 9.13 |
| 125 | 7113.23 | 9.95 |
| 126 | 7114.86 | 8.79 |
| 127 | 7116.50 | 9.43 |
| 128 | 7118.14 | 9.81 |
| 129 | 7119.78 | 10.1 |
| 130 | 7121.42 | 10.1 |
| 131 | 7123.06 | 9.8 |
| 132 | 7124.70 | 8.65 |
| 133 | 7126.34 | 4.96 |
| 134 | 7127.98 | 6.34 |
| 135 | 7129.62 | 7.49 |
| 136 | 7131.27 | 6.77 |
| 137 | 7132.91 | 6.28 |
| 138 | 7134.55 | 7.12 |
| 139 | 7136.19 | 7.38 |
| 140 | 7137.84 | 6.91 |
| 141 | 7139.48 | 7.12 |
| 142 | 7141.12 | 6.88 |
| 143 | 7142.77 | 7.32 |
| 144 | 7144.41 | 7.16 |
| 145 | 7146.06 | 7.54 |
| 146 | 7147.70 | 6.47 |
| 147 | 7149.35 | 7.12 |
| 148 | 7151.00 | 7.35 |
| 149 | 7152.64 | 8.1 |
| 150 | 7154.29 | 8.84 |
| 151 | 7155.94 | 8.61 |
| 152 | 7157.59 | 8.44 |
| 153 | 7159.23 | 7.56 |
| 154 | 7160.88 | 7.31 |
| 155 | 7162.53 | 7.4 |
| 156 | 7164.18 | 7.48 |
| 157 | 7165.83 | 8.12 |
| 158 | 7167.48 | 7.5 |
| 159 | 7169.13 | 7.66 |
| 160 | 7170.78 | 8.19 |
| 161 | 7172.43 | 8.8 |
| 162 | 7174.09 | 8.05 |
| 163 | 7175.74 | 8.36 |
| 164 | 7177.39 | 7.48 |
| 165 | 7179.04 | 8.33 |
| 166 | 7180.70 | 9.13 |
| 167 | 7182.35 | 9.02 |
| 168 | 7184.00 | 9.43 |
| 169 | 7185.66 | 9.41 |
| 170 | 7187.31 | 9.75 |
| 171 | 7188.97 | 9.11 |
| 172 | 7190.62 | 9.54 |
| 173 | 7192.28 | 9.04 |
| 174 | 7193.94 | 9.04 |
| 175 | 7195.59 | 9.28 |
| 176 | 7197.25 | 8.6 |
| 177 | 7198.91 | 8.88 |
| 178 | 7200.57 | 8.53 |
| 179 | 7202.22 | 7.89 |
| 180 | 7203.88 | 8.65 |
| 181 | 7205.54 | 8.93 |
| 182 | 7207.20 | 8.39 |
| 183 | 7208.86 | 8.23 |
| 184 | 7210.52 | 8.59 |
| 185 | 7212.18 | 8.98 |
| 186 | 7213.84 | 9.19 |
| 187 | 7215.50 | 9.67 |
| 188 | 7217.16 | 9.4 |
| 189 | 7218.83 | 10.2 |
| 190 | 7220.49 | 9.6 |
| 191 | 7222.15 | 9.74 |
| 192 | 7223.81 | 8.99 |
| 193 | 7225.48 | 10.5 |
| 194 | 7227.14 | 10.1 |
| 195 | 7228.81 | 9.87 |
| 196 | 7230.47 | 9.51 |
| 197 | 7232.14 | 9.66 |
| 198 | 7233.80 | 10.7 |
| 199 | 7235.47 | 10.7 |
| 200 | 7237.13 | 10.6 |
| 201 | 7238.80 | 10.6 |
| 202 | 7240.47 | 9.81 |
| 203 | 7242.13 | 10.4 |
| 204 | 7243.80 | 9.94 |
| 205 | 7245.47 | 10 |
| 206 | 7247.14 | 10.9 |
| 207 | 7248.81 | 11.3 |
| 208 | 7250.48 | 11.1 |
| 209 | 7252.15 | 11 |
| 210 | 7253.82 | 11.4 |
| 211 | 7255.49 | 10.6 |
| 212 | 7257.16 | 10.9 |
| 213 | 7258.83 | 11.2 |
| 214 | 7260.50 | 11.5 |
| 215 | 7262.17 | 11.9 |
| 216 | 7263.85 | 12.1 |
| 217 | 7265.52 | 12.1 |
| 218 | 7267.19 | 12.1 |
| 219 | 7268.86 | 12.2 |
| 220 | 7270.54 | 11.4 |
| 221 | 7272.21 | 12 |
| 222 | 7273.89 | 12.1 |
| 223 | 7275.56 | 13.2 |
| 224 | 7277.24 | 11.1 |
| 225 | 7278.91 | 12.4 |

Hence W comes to 1.1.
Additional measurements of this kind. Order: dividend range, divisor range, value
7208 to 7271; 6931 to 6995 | 1.12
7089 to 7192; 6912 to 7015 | 0.87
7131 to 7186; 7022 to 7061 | 0.67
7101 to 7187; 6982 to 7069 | 0.75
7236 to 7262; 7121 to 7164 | 1.49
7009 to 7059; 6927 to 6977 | 1.25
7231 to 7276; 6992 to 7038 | 1.05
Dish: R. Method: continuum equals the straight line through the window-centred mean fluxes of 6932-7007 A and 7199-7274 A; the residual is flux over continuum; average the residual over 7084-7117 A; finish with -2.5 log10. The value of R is 0.19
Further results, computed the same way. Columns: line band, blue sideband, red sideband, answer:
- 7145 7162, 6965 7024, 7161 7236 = 0.207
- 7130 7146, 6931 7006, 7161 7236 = 0.300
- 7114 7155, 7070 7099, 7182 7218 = 0.177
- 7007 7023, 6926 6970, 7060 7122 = -0.196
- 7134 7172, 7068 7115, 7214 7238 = 0.250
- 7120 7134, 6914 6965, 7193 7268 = 0.261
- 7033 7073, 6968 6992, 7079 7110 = -0.212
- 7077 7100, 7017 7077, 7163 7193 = 0.192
